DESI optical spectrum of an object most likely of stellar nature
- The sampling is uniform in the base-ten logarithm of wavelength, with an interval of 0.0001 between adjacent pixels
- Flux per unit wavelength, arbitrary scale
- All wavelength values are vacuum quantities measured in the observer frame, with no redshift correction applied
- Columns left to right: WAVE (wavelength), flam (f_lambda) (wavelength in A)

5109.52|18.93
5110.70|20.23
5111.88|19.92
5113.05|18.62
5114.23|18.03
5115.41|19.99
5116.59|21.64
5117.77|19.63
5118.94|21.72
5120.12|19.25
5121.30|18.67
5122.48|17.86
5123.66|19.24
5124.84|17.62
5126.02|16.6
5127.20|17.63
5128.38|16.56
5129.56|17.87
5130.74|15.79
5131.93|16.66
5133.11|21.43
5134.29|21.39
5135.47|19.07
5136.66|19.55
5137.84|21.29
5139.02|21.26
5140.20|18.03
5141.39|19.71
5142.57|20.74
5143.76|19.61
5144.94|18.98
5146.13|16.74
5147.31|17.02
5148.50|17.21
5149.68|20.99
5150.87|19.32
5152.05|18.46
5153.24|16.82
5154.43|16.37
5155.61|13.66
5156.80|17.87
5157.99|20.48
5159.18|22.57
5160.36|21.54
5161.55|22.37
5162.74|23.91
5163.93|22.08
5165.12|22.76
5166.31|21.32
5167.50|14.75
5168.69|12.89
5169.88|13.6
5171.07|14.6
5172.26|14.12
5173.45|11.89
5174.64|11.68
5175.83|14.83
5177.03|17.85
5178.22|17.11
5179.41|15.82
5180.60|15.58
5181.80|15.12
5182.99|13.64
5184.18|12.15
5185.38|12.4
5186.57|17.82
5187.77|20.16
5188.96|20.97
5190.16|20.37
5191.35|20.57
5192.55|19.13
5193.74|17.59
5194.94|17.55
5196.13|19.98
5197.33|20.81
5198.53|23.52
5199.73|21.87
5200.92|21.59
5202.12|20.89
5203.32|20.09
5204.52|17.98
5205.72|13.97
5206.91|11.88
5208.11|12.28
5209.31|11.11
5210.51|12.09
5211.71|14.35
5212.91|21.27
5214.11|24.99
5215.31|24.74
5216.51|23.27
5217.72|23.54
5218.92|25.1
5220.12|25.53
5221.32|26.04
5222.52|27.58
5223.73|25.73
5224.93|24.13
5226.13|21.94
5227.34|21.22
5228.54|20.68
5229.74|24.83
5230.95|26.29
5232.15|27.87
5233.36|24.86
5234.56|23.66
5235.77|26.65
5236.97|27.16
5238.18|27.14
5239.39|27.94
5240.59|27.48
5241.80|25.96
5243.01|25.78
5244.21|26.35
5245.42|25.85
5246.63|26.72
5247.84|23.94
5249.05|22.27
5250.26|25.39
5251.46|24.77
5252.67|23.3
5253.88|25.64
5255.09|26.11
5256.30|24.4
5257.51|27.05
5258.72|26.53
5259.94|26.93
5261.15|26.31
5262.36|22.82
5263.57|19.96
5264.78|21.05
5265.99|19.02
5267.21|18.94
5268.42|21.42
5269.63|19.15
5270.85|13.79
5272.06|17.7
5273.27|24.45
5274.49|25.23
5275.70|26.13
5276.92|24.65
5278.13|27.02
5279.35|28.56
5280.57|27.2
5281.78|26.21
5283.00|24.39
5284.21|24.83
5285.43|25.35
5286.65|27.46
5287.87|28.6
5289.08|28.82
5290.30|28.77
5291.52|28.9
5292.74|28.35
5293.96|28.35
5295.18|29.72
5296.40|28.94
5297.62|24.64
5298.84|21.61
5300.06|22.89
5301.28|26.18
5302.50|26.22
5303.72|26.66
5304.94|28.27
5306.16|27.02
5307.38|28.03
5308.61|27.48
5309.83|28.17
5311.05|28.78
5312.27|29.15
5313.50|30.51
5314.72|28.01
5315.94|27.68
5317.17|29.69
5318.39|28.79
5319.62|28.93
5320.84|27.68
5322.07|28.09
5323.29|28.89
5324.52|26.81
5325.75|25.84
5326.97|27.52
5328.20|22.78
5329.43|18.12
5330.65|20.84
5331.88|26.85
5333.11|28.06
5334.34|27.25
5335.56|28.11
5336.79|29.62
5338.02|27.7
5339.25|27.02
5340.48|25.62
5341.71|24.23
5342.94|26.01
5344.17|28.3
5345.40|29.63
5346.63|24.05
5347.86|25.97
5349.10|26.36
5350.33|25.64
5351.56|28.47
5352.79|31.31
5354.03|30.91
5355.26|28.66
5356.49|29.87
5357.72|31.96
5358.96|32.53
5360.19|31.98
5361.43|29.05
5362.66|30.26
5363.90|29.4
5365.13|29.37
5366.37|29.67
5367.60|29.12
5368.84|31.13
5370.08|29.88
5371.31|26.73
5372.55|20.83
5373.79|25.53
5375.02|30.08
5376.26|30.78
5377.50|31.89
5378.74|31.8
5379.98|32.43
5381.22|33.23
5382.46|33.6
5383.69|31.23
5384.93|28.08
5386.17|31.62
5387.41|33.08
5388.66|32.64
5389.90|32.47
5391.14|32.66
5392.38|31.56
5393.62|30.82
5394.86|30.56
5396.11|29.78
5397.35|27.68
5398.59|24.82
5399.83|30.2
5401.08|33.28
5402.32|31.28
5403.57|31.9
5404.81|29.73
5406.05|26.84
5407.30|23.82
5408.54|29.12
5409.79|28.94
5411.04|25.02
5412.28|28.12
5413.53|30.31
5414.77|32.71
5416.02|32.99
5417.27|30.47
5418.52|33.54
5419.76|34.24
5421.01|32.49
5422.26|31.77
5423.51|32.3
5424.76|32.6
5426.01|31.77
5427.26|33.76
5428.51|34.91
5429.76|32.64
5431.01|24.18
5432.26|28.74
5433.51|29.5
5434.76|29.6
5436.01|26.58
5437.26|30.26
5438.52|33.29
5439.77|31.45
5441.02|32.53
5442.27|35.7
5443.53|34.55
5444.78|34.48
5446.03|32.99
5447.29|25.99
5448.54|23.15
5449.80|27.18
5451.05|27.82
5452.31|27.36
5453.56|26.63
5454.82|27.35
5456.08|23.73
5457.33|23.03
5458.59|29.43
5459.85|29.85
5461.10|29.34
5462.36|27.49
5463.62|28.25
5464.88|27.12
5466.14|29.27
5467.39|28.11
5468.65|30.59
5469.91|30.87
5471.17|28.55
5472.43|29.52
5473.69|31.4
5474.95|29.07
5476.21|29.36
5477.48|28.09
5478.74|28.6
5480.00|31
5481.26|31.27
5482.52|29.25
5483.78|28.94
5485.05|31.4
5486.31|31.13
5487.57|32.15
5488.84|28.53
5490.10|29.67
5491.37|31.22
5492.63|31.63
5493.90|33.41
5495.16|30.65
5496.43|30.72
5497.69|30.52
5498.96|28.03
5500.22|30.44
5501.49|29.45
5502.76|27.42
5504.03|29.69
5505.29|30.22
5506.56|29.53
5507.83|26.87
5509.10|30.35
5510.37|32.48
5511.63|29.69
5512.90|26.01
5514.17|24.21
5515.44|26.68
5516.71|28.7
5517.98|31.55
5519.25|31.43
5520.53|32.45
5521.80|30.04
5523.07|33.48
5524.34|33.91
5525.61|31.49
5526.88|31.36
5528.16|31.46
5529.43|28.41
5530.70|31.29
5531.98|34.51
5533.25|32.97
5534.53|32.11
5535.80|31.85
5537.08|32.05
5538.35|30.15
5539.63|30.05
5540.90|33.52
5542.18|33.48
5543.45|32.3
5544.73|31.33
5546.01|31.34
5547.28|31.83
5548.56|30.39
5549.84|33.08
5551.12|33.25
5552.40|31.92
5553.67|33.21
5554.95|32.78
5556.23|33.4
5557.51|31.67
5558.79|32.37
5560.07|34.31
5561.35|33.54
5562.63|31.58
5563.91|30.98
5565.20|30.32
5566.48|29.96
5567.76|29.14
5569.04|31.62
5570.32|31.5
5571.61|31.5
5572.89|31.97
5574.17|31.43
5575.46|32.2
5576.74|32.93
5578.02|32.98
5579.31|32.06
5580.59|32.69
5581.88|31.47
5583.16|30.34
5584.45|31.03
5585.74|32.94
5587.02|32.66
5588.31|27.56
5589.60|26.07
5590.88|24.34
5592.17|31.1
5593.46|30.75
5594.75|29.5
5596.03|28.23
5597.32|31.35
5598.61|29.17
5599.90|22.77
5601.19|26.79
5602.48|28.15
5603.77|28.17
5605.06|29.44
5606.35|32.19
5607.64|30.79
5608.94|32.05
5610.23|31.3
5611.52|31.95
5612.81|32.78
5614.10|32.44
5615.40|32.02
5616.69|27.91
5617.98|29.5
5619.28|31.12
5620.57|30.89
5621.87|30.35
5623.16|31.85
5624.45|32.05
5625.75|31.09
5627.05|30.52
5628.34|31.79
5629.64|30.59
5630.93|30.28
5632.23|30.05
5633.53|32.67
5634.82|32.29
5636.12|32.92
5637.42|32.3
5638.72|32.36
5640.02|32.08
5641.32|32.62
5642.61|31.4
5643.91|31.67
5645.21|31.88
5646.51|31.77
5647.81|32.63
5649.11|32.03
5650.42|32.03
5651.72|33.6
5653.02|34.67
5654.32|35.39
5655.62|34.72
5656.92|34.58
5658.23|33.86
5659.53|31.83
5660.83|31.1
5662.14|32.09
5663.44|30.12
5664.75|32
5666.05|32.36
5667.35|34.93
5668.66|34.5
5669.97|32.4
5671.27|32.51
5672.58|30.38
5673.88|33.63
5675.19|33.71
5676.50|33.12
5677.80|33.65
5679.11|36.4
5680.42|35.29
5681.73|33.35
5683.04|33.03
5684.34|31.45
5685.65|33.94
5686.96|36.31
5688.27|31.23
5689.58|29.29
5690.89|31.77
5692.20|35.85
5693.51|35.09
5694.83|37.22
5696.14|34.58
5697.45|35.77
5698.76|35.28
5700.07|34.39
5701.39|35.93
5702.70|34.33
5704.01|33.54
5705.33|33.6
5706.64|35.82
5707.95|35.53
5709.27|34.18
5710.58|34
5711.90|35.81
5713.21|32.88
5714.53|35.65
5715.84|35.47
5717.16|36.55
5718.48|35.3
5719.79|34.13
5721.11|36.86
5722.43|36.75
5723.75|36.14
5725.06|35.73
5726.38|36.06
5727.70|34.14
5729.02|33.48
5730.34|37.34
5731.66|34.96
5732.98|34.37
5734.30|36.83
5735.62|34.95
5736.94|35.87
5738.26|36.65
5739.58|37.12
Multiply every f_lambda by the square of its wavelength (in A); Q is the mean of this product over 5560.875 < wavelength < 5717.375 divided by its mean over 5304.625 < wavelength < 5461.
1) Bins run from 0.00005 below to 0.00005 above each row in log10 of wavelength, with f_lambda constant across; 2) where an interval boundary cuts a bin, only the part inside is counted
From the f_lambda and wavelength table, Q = 1.21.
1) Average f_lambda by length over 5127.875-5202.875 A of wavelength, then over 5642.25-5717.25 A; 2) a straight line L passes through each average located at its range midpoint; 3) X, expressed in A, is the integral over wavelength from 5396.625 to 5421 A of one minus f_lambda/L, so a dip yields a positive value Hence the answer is -4.1 A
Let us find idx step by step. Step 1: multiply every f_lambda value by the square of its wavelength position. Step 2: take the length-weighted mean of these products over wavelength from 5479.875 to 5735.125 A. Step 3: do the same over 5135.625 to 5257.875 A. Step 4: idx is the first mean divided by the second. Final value 1.82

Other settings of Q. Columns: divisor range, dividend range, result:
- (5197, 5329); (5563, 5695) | 1.47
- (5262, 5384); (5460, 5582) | 1.22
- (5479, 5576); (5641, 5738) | 1.16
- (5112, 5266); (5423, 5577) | 1.68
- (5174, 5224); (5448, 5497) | 1.71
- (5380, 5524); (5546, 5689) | 1.12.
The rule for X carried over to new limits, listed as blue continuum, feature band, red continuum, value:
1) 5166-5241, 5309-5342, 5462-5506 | -4.1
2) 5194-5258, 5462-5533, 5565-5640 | -3.8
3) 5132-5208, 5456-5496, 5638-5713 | -3.0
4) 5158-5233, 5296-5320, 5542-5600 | -4.7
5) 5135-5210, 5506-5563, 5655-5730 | -4.2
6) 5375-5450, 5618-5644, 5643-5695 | 1.0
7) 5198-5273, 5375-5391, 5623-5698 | -3.4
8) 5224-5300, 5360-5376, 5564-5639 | -1.2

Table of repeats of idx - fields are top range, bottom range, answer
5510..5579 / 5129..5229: 1.91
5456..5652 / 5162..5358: 1.44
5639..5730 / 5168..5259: 1.92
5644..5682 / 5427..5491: 1.21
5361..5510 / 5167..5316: 1.42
